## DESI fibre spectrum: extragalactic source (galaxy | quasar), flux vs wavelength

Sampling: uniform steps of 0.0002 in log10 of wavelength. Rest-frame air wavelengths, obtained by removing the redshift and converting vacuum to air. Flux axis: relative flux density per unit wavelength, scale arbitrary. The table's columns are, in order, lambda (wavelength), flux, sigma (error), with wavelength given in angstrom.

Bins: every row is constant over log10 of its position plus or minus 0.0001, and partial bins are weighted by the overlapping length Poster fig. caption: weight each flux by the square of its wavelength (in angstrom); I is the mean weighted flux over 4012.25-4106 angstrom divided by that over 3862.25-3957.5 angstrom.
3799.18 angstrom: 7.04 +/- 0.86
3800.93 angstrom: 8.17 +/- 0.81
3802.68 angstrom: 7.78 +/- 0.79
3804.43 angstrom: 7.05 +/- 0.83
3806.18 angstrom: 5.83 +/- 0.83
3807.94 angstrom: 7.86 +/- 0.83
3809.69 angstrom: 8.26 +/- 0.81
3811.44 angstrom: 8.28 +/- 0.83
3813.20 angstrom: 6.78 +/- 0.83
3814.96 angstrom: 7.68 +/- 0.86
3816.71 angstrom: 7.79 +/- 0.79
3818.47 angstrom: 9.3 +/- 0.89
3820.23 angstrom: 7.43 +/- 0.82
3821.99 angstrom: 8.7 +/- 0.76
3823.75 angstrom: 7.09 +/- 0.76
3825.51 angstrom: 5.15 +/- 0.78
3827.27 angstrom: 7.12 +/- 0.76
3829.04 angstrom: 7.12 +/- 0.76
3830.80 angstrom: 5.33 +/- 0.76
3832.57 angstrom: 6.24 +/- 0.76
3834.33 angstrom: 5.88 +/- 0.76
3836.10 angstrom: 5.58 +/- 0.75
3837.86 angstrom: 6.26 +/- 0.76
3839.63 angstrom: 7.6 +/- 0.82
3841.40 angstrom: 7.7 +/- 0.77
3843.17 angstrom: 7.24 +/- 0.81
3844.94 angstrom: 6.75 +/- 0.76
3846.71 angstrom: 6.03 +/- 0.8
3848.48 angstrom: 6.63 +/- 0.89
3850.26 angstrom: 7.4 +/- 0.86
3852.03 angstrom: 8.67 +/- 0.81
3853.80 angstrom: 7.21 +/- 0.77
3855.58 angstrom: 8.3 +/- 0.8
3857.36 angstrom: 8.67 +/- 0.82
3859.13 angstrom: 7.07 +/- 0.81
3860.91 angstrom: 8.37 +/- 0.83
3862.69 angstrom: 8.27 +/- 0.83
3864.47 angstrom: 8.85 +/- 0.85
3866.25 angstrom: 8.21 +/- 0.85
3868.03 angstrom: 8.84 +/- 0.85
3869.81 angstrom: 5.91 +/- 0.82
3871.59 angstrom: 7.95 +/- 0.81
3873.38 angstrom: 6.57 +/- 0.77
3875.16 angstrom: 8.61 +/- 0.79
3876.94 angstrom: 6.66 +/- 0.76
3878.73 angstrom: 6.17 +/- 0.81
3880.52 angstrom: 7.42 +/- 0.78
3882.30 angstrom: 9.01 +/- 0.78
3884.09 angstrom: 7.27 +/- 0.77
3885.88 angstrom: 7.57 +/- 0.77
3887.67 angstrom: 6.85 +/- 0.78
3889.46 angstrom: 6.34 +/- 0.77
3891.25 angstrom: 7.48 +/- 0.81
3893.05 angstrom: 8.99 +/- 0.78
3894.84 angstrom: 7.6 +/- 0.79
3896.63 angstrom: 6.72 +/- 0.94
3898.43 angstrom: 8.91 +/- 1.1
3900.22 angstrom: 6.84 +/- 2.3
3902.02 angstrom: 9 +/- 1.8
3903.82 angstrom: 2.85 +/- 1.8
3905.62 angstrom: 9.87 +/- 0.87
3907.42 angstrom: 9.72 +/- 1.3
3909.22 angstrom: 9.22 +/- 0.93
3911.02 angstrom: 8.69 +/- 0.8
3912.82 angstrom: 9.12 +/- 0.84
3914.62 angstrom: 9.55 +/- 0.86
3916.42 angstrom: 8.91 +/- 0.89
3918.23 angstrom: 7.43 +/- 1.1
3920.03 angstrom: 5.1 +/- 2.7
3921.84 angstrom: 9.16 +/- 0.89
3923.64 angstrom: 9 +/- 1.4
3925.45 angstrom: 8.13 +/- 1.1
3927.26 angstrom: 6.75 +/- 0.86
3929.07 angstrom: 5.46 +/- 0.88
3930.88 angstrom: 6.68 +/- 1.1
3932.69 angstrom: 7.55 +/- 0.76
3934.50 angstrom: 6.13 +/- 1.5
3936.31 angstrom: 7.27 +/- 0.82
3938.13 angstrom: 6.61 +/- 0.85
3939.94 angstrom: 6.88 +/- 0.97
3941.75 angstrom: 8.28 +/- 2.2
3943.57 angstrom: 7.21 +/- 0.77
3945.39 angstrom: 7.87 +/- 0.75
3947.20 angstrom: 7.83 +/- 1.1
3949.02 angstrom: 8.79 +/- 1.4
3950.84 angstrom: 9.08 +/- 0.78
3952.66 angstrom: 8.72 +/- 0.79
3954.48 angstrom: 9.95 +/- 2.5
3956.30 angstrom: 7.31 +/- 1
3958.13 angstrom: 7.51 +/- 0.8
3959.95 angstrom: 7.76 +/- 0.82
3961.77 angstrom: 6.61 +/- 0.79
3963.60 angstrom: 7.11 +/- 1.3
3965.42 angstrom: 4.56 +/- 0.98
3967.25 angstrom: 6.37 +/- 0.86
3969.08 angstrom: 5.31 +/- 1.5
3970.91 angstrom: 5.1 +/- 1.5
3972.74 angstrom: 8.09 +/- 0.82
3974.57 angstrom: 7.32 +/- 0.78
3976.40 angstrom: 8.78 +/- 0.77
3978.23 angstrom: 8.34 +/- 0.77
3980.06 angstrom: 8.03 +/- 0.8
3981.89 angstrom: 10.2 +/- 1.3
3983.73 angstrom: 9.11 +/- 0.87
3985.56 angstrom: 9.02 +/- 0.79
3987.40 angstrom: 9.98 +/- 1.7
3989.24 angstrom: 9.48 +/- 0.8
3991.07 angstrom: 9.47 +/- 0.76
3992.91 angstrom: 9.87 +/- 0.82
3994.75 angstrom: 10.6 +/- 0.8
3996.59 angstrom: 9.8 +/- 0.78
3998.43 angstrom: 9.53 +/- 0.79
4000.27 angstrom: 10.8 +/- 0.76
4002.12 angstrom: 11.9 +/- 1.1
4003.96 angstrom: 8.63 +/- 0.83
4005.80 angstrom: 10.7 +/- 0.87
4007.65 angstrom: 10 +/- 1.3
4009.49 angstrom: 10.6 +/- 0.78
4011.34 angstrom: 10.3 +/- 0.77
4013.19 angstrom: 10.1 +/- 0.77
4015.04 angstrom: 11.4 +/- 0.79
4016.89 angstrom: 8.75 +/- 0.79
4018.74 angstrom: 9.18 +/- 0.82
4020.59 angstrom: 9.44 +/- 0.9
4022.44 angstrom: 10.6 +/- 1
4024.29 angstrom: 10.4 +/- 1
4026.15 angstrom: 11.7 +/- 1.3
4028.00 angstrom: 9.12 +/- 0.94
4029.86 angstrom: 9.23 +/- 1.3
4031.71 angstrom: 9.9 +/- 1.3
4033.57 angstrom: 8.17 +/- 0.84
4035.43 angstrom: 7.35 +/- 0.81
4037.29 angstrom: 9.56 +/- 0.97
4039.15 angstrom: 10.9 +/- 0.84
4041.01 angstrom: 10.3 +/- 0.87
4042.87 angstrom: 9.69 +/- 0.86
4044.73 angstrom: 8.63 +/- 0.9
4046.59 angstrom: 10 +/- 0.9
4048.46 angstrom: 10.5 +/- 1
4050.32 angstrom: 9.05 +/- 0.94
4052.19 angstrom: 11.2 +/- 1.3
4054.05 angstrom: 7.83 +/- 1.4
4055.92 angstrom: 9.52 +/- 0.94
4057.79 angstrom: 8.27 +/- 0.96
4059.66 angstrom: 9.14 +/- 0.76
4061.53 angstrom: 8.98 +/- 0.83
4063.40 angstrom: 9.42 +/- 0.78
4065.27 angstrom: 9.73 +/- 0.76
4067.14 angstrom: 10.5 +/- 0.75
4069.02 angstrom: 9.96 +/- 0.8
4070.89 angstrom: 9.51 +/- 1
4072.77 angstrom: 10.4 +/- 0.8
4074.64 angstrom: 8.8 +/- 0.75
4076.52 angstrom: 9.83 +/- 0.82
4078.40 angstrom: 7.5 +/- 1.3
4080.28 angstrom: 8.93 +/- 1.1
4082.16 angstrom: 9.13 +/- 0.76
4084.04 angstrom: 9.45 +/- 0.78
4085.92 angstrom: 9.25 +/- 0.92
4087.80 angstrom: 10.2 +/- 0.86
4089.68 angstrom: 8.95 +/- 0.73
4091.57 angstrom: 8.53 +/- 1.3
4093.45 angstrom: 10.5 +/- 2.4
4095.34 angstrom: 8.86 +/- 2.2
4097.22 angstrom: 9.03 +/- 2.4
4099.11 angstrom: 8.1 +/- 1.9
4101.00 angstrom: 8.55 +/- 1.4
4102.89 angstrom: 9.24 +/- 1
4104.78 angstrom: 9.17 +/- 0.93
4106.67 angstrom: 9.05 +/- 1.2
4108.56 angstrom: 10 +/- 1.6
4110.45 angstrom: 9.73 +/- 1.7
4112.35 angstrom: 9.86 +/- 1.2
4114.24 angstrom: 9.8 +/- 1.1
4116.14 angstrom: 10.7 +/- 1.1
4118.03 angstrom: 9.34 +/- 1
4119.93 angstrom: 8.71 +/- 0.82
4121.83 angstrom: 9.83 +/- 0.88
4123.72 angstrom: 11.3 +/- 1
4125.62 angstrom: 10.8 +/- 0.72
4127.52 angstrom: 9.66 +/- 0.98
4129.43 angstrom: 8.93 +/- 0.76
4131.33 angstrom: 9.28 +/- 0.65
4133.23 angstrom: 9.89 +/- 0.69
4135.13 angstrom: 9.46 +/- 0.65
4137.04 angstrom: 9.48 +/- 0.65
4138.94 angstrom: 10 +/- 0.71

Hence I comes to 1.31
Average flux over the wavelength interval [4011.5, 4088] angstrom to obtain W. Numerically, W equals 9.55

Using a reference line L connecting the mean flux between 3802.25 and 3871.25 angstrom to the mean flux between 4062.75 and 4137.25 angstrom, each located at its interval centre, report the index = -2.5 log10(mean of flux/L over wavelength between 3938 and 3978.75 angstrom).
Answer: 0.12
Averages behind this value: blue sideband 7.34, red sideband 9.48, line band 7.46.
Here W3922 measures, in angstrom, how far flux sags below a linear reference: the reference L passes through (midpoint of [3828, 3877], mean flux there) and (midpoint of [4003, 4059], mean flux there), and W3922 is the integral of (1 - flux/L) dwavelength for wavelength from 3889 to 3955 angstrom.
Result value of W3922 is 3.19 angstrom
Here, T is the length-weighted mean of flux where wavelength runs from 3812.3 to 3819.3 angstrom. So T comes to 7.88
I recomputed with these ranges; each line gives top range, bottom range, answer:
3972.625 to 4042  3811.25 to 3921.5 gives 1.38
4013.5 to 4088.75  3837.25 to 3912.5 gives 1.36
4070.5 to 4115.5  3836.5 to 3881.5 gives 1.39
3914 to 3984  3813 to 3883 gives 1.08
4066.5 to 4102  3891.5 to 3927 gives 1.24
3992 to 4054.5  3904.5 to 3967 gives 1.33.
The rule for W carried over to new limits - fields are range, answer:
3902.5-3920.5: 8.14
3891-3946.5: 7.71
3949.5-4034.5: 9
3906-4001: 8.11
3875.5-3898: 7.4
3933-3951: 7.53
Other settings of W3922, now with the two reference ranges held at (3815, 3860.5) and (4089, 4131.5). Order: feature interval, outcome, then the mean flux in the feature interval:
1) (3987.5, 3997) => -1.6 angstrom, 9.86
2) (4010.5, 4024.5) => -2.1 angstrom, 10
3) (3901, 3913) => -0.8 angstrom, 8.29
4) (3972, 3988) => -0.7 angstrom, 8.75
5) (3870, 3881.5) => 0.5 angstrom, 7.17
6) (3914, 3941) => 1.9 angstrom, 7.36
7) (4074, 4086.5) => 0.3 angstrom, 8.98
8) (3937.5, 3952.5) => 0.3 angstrom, 7.89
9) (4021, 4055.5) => -3.1 angstrom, 9.67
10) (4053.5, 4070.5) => -0.4 angstrom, 9.3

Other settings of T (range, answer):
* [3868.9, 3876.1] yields 7.27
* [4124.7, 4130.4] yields 9.78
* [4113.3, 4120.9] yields 9.63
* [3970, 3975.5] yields 6.84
